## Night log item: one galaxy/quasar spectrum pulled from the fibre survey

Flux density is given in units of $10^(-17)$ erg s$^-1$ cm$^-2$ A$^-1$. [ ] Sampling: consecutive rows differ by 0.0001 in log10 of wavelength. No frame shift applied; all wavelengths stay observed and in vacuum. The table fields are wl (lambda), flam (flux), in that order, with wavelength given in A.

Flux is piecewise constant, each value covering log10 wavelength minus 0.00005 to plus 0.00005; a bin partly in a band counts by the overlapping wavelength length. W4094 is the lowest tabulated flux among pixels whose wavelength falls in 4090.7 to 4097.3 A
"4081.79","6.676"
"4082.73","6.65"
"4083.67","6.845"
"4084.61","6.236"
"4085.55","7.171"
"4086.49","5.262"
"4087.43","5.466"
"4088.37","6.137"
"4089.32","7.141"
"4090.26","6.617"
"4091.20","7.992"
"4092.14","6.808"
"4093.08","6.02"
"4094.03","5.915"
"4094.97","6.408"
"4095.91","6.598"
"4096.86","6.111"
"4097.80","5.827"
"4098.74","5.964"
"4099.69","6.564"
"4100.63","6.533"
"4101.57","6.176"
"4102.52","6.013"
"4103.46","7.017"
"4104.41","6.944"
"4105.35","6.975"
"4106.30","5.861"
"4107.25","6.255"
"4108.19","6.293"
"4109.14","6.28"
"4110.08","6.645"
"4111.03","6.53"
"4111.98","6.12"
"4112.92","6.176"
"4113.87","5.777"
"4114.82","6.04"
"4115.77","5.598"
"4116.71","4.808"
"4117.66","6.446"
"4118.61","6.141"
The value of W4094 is 5.915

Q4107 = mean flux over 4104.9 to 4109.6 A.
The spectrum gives 6.32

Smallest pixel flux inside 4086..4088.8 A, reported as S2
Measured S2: 5.262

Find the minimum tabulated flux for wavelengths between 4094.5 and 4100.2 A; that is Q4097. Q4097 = 5.827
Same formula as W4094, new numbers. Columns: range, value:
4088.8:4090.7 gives 6.617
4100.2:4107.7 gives 5.861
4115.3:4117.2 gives 4.808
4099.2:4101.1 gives 6.533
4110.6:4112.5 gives 6.12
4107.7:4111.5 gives 6.28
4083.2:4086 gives 6.236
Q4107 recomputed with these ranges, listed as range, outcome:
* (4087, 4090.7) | 6.34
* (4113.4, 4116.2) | 5.8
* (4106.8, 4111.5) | 6.41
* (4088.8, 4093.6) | 6.89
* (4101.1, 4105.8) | 6.63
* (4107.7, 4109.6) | 6.29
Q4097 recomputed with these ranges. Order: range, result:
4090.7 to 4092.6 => 6.808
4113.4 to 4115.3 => 5.777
